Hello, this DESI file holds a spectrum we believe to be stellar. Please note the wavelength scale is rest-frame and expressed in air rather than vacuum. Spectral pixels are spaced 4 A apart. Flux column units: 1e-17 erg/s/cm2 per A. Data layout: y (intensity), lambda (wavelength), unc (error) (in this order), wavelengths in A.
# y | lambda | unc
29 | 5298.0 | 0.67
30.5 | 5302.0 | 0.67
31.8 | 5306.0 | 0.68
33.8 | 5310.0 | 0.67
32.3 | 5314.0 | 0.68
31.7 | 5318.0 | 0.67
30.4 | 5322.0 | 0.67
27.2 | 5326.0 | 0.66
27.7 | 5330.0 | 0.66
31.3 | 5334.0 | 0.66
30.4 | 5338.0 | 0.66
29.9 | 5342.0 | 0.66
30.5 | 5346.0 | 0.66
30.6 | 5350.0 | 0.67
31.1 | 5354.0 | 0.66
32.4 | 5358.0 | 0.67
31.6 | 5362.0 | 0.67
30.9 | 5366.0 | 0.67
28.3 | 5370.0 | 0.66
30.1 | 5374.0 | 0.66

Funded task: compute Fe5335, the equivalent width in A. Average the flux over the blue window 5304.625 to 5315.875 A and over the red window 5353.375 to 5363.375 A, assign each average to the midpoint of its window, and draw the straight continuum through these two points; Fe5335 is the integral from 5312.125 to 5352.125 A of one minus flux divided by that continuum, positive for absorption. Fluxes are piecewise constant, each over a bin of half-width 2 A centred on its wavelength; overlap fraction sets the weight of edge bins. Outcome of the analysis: 2.6 A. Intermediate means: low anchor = 32.7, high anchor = 31.8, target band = 30.2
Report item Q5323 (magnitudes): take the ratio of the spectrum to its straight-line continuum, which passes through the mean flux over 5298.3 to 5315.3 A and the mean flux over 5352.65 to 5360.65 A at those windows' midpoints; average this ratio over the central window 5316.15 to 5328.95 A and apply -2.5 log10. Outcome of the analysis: 0.078 mag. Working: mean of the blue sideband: 31.8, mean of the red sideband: 31.8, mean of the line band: 29.6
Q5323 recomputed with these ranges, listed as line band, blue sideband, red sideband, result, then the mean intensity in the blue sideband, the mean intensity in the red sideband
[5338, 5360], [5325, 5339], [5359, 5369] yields -0.02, 29.2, 31.1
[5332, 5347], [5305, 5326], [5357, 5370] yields 0.03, 31.6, 31.1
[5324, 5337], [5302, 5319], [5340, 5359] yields 0.09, 32.2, 30.8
